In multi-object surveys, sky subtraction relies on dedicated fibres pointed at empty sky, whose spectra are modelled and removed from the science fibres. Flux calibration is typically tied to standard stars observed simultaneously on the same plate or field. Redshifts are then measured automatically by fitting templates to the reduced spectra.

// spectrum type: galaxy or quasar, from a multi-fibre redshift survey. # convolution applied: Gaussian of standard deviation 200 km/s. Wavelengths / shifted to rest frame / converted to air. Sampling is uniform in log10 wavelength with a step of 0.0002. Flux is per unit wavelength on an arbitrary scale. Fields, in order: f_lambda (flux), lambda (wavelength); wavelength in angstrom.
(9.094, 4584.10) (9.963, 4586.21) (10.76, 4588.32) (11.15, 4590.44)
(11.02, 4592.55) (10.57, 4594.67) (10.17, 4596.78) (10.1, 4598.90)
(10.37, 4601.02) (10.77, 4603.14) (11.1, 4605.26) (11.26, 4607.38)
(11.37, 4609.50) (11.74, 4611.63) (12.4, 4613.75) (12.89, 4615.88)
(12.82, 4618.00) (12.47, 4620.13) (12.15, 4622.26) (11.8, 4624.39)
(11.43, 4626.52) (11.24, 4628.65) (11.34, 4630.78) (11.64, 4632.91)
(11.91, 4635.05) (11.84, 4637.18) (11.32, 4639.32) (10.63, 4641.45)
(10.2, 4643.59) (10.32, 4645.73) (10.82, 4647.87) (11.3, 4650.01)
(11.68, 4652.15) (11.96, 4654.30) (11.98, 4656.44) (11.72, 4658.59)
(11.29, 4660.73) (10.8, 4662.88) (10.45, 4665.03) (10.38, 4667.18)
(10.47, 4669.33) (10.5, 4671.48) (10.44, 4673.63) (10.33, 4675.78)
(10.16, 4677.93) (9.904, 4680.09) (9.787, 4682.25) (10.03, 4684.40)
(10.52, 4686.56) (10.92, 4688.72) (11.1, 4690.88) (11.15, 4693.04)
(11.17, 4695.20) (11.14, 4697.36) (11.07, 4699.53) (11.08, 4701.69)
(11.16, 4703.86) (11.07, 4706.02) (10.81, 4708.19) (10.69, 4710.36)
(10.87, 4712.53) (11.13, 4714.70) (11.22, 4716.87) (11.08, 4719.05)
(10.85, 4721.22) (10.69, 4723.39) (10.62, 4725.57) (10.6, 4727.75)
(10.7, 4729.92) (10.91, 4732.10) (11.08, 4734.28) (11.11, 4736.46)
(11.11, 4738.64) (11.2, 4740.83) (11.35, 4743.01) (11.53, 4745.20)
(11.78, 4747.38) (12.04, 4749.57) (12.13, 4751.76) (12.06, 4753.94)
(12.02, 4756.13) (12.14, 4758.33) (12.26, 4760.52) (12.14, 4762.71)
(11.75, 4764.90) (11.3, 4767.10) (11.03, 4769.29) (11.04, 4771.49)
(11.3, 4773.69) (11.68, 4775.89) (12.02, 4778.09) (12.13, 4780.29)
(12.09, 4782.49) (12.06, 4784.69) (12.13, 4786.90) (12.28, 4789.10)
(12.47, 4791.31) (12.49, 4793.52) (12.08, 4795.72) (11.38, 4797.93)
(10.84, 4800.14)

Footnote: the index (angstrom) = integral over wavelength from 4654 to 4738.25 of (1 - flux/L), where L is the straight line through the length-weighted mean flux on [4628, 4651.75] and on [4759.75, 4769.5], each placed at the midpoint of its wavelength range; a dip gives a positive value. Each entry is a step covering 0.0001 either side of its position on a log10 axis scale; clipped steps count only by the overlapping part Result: 4.3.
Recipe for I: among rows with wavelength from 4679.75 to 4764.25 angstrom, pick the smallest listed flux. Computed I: 9.787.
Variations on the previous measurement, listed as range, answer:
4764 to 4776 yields 11.03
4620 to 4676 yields 10.2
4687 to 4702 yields 10.92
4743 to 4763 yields 11.35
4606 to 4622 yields 11.26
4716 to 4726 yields 10.62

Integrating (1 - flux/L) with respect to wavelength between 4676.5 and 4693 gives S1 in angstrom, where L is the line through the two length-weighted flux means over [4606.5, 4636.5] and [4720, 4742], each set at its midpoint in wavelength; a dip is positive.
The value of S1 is 1.3 angstrom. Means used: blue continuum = 11.9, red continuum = 10.9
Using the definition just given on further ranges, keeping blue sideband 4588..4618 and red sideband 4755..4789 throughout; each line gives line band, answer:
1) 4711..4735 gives 1.6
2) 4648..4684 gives 1.9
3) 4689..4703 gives 0.5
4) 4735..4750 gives 0.4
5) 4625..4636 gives -0.2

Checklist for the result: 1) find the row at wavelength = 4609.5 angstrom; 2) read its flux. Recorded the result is 11.37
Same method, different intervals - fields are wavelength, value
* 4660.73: 11.29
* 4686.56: 10.52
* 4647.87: 10.82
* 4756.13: 12.02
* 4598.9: 10.1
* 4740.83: 11.2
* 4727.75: 10.6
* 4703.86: 11.16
